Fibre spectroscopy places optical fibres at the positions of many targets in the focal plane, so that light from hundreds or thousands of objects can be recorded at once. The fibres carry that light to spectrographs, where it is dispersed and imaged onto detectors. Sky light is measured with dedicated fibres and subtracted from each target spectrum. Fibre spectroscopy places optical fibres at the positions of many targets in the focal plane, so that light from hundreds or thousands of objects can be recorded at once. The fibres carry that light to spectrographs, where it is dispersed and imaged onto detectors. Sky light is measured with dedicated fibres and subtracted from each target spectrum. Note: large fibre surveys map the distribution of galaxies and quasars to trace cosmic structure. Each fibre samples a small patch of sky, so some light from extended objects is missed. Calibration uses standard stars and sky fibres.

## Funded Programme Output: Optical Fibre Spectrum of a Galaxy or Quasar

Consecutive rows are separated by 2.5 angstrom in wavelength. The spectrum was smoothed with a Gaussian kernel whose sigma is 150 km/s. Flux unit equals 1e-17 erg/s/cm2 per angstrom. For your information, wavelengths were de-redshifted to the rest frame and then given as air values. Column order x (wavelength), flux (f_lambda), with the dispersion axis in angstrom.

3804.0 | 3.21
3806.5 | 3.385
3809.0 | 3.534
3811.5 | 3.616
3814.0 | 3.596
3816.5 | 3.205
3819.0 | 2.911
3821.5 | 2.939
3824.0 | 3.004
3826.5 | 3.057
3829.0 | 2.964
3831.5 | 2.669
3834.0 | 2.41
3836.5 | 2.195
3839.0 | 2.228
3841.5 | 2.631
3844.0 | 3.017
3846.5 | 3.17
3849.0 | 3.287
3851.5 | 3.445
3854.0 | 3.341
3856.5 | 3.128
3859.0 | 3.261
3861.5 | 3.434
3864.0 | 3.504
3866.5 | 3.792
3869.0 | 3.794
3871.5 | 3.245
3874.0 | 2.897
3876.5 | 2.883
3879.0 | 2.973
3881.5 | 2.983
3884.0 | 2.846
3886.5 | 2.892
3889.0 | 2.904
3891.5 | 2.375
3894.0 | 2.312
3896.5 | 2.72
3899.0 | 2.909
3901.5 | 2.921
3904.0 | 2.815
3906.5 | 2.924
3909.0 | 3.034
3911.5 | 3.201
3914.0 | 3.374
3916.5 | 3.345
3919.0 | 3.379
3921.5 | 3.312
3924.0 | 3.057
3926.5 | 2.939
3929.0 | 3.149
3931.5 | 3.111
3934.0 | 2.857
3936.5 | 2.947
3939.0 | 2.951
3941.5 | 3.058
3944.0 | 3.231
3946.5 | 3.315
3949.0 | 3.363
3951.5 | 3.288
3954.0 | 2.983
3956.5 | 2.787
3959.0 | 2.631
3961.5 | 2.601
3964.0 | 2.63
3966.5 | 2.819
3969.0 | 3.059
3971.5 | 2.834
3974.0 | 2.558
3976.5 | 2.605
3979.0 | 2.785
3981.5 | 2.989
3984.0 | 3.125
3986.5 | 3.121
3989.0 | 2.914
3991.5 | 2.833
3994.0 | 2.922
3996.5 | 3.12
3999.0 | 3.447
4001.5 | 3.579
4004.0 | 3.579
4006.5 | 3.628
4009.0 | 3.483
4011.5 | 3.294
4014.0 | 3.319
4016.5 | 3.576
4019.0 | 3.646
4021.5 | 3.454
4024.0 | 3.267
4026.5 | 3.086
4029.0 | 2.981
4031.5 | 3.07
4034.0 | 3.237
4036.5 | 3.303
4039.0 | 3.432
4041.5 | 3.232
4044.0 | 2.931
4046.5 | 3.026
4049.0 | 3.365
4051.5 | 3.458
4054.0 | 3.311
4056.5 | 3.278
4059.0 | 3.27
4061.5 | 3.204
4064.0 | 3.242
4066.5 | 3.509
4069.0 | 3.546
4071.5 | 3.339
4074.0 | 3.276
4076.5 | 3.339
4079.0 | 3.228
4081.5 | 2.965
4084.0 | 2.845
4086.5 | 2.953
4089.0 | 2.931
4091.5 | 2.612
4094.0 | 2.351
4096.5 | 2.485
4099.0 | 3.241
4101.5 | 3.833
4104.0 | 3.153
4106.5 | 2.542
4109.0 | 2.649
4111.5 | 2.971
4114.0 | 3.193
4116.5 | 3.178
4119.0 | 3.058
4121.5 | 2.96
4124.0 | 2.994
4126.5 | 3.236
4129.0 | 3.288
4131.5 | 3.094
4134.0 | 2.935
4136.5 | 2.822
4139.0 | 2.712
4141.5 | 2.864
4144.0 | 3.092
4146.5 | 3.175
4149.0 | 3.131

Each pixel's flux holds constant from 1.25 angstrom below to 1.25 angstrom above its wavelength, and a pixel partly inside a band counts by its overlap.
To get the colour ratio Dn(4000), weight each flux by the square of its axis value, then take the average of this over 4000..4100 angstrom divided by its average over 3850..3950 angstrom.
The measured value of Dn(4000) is 1.12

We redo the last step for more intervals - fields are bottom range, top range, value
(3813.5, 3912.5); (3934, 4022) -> 1.10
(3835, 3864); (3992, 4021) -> 1.22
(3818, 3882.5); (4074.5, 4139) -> 1.12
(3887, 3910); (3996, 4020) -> 1.33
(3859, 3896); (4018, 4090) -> 1.16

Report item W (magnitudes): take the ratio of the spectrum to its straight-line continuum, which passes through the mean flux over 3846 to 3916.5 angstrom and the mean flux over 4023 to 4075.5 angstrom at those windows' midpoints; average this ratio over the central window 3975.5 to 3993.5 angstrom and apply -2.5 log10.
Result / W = 0.10 mag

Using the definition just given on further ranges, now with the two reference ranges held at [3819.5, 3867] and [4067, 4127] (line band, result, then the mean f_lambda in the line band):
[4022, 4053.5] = -0.061 mag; 3.21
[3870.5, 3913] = 0.053 mag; 2.87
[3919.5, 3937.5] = -0.017 mag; 3.07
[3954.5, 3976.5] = 0.107 mag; 2.74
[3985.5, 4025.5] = -0.101 mag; 3.32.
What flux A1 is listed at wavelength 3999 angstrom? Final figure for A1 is 3.447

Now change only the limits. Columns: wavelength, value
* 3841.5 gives 2.631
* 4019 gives 3.646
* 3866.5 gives 3.792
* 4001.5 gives 3.579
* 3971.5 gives 2.834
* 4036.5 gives 3.303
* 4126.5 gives 3.236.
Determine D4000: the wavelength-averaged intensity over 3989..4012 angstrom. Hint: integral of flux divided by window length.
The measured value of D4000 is 3.3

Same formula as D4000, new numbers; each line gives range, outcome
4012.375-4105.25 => 3.2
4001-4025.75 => 3.47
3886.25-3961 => 3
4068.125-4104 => 3.07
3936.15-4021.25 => 3.09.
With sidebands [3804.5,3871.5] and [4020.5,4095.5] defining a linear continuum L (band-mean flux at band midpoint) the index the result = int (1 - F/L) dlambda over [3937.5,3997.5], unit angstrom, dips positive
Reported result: 4.1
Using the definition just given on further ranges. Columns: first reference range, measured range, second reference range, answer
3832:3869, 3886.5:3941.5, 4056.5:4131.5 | 1.8 angstrom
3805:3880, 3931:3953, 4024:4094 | 0.1 angstrom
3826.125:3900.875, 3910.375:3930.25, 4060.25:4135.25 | -1.5 angstrom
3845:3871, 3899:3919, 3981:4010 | 1.5 angstrom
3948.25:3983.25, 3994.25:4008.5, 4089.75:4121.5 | -2.8 angstrom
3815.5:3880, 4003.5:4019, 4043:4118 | -2.0 angstrom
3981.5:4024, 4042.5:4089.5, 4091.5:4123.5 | -1.9 angstrom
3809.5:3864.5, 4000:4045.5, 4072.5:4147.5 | -4.9 angstrom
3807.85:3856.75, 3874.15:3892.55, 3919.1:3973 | 1.0 angstrom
